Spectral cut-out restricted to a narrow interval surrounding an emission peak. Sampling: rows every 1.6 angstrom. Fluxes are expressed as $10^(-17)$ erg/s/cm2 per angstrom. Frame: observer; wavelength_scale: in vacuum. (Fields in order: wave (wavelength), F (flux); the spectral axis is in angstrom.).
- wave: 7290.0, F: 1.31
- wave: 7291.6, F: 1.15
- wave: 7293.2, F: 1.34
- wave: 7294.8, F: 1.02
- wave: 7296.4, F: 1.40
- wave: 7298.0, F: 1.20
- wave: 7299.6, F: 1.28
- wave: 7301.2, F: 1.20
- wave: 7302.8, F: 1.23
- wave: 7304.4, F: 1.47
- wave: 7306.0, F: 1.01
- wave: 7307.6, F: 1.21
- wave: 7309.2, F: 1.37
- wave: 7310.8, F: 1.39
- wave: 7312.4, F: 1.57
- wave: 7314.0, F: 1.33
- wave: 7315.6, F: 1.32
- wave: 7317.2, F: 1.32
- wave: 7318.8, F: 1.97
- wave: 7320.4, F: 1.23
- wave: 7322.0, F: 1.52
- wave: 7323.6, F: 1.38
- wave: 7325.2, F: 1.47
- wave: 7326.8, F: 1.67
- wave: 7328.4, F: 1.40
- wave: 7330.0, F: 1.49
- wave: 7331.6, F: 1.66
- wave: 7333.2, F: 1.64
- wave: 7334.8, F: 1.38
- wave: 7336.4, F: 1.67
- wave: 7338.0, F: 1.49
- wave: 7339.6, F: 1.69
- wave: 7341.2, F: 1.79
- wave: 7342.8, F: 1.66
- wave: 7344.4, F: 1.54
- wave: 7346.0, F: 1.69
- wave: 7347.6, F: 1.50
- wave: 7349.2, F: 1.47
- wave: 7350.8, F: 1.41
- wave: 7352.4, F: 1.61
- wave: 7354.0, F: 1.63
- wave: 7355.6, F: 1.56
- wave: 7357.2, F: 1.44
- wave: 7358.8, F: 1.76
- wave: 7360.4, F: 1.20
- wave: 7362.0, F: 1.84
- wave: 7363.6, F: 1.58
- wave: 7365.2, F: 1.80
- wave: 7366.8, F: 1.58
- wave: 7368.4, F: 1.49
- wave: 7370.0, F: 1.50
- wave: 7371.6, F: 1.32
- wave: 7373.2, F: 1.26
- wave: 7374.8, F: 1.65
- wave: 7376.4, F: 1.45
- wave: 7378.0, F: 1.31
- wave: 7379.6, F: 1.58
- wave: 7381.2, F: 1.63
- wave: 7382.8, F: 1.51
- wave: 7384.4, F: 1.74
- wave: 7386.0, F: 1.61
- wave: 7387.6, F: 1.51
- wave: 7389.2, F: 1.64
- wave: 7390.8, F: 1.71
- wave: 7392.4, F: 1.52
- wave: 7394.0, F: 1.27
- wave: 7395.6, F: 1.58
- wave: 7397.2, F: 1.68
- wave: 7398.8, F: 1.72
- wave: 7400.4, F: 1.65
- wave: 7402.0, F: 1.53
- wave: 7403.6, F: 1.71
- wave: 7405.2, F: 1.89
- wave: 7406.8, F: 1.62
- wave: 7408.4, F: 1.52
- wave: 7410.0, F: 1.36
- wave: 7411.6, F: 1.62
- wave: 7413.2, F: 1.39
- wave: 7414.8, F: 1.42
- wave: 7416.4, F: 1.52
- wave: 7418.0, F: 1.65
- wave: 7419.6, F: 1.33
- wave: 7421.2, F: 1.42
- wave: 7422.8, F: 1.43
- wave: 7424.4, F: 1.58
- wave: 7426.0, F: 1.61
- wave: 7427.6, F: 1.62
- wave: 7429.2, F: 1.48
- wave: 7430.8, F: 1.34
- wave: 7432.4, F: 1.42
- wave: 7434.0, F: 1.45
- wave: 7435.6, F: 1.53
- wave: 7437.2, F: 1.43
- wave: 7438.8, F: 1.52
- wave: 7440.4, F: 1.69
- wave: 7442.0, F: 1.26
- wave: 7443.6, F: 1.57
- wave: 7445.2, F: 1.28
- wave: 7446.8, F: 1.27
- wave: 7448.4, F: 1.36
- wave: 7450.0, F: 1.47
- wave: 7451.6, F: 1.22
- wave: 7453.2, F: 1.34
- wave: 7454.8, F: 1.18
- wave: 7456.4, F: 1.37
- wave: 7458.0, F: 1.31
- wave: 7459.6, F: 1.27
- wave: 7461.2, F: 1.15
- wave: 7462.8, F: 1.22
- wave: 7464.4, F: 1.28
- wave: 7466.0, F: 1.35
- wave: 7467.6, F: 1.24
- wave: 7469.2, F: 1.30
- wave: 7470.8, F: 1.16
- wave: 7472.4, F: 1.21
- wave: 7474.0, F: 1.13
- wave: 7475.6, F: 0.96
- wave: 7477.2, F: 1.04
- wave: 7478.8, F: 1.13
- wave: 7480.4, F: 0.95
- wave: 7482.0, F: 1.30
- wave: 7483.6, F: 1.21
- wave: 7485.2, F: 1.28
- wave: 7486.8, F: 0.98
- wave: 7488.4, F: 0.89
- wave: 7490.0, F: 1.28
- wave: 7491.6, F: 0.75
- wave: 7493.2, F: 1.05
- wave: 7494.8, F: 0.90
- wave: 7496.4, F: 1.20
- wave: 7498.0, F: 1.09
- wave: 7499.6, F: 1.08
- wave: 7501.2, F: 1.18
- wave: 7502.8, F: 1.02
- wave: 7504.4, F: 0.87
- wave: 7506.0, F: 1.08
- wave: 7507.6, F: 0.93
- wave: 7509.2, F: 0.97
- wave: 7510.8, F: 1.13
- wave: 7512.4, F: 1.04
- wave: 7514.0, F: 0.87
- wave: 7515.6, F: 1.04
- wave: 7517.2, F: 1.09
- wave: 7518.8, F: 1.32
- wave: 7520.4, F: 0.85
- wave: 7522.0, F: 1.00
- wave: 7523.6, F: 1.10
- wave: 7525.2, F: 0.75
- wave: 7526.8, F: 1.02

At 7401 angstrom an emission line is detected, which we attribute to Mg II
